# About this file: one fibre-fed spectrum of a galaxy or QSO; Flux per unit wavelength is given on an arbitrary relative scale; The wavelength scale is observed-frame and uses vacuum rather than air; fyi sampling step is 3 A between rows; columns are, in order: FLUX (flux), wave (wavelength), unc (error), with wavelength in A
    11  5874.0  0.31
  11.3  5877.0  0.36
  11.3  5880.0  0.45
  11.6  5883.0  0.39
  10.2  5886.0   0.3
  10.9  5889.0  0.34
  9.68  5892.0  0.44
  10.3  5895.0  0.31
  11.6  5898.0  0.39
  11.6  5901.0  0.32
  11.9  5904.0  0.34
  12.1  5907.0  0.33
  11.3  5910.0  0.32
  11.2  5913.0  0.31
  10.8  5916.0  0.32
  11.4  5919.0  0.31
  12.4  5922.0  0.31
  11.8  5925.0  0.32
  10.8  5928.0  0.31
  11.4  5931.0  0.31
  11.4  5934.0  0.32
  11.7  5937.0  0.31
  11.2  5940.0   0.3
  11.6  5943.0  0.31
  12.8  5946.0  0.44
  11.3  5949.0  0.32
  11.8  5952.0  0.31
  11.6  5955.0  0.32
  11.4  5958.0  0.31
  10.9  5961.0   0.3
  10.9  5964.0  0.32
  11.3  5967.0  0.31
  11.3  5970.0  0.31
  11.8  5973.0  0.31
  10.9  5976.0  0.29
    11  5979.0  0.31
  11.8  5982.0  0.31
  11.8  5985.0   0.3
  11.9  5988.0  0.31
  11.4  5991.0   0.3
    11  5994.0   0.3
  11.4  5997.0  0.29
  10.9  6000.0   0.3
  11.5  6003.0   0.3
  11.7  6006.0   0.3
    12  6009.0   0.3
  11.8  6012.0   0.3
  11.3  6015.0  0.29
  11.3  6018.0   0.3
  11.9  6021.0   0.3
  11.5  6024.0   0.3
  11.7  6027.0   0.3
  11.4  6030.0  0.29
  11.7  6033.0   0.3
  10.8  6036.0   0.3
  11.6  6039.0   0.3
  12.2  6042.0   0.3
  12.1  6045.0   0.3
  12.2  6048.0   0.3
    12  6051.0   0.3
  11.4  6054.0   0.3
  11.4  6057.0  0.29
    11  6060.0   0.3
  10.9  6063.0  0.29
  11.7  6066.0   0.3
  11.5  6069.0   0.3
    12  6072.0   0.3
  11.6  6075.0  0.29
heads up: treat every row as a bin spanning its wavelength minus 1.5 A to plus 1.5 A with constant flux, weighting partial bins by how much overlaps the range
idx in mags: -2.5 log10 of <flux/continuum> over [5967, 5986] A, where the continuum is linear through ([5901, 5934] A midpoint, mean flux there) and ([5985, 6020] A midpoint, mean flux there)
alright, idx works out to 0.01 mag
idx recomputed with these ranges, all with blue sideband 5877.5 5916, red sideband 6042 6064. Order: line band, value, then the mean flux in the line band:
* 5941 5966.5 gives -0.02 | 11.5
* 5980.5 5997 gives -0.01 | 11.6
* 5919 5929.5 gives -0.04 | 11.6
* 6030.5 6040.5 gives 0.02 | 11.4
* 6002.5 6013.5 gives -0.03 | 11.8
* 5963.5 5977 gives 0.01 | 11.3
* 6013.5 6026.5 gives 0.00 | 11.5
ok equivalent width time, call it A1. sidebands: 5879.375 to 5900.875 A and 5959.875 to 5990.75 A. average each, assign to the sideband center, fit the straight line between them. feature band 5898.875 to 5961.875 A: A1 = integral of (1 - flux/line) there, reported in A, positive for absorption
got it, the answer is -2.66 A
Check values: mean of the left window 10.8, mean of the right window 11.4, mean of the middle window 11.5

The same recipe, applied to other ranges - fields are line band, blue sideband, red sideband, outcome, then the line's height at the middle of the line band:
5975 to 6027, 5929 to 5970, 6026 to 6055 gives 0.5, 11.6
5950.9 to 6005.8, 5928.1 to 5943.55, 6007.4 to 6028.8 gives 0.7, 11.5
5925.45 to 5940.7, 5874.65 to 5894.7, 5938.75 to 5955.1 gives 0.2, 11.5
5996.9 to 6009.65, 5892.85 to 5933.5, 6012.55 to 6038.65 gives 0.0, 11.5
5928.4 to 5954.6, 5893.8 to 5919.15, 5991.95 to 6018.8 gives -0.5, 11.4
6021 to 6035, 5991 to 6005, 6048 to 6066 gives -0.3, 11.3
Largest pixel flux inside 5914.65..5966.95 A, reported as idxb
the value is 12.8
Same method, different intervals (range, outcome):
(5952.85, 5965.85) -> 11.6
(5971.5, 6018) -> 12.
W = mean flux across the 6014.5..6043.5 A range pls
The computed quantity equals 11.5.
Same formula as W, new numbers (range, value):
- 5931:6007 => 11.4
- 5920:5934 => 11.6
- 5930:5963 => 11.5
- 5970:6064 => 11.5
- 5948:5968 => 11.3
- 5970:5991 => 11.5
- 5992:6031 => 11.5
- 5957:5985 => 11.3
